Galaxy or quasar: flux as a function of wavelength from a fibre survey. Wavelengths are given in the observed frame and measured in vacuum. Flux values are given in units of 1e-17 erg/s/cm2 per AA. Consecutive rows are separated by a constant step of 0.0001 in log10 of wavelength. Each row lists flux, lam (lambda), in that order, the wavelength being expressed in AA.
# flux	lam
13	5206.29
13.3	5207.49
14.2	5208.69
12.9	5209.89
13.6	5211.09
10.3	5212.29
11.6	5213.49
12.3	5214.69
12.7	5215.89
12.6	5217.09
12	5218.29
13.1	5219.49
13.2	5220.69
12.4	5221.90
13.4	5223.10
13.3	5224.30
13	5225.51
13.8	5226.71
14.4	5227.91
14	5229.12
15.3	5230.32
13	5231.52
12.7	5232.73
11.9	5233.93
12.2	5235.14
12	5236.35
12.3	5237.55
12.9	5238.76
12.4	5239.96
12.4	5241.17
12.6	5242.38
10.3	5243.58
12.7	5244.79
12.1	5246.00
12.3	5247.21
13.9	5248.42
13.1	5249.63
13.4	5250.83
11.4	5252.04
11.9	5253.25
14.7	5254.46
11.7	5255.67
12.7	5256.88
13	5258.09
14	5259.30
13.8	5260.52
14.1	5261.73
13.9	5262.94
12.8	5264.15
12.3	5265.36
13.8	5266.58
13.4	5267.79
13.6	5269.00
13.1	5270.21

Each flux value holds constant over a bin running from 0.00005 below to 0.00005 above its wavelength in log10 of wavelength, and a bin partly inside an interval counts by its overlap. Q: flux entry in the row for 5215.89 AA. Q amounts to 12.7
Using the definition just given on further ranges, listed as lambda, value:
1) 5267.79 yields 13.4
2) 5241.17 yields 12.4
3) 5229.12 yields 14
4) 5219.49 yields 13.1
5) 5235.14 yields 12.2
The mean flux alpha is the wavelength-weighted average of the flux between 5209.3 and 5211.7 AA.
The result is 13.2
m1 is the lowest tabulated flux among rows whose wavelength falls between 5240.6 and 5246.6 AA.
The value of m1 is 10.3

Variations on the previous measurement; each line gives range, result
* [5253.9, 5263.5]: 11.7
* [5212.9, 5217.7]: 11.6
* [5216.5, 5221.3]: 12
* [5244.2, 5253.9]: 11.4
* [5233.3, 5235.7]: 11.9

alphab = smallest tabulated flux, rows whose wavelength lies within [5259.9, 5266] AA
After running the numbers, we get 12.3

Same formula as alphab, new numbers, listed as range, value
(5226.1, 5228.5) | 13.8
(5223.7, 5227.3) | 13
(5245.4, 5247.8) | 12.1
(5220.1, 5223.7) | 12.4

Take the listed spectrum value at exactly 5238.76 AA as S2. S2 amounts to 12.9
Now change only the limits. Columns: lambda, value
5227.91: 14.4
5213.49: 11.6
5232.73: 12.7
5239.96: 12.4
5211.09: 13.6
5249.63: 13.1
